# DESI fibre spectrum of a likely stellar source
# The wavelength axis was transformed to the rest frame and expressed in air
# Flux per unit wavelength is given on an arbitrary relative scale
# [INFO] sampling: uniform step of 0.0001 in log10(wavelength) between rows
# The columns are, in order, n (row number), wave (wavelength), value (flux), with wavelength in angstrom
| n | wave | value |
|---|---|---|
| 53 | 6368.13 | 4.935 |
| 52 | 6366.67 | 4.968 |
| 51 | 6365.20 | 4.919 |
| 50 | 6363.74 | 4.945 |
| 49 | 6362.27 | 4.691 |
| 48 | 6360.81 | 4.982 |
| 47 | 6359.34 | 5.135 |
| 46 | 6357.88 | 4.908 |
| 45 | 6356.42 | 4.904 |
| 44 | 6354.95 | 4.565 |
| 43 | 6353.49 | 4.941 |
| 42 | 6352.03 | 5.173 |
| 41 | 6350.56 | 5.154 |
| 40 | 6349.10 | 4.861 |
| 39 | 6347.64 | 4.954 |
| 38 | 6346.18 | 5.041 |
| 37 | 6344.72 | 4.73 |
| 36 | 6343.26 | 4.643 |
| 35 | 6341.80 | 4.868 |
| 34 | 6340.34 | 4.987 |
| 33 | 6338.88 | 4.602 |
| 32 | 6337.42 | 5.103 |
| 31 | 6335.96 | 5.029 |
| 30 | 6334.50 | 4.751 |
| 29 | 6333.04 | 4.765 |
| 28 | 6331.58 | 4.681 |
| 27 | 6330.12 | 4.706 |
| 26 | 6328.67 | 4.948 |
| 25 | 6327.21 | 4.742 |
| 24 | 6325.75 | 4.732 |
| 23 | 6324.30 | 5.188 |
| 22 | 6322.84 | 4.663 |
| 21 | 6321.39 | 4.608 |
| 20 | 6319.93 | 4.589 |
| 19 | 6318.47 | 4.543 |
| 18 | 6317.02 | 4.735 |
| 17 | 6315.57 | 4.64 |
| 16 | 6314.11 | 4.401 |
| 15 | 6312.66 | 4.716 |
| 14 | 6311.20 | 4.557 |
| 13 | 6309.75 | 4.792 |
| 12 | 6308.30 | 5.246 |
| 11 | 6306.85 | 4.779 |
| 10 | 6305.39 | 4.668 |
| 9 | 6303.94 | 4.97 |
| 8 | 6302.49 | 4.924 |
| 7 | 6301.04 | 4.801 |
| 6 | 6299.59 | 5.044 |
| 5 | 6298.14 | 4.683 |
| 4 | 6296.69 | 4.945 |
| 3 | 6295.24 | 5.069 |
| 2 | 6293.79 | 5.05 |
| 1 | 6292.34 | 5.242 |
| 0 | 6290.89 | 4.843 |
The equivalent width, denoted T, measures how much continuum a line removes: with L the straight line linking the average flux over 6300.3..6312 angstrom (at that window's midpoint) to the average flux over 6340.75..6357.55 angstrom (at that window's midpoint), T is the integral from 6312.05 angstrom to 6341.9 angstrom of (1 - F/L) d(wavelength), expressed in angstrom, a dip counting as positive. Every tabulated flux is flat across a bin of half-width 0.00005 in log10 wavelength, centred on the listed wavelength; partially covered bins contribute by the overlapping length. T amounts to 0.7 angstrom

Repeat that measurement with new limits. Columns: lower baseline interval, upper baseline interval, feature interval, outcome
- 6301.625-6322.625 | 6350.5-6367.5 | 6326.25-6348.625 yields 0.01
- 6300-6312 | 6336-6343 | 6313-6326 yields 0.50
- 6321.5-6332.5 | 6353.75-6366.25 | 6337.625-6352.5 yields -0.18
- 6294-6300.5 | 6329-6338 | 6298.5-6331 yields 0.80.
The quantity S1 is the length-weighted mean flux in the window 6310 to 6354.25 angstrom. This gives 4.8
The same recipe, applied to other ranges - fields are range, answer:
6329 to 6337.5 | 4.82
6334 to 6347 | 4.86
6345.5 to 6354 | 5.02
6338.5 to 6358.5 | 4.89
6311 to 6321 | 4.6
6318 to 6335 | 4.74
